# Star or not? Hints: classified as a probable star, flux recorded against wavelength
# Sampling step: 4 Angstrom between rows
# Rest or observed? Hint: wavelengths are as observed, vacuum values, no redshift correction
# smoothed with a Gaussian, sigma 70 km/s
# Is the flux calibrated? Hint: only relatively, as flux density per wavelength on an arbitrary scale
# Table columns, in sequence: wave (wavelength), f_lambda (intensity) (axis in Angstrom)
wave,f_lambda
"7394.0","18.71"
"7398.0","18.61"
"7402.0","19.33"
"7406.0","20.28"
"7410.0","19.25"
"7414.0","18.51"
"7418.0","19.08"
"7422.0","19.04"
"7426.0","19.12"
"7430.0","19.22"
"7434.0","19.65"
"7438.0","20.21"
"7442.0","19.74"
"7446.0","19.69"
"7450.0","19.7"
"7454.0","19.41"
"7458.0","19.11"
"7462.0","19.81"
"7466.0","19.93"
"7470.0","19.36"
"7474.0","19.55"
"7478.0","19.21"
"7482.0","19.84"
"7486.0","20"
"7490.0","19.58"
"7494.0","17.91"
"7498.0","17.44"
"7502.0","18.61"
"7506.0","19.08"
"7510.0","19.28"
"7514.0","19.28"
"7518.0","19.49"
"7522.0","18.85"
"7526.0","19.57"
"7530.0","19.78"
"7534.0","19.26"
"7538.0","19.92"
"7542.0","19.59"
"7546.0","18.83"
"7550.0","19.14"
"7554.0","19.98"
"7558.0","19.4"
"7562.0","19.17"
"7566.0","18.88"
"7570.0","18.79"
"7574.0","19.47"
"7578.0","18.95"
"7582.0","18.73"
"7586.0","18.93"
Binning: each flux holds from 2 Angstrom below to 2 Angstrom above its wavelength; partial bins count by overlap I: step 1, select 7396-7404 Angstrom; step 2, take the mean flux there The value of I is 19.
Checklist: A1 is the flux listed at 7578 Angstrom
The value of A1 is 18.95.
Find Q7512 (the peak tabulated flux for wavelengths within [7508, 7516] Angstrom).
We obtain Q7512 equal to 19.28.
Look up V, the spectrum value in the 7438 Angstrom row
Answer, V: 20.21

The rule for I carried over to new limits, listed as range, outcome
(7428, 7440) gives 19.7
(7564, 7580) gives 19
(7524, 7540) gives 19.6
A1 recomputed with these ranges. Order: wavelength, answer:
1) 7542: 19.59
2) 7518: 19.49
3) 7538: 19.92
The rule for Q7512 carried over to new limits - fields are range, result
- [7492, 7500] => 17.91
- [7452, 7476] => 19.93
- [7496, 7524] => 19.49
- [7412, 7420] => 19.08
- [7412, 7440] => 20.21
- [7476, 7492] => 20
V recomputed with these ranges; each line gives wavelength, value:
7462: 19.81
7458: 19.11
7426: 19.12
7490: 19.58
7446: 19.69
